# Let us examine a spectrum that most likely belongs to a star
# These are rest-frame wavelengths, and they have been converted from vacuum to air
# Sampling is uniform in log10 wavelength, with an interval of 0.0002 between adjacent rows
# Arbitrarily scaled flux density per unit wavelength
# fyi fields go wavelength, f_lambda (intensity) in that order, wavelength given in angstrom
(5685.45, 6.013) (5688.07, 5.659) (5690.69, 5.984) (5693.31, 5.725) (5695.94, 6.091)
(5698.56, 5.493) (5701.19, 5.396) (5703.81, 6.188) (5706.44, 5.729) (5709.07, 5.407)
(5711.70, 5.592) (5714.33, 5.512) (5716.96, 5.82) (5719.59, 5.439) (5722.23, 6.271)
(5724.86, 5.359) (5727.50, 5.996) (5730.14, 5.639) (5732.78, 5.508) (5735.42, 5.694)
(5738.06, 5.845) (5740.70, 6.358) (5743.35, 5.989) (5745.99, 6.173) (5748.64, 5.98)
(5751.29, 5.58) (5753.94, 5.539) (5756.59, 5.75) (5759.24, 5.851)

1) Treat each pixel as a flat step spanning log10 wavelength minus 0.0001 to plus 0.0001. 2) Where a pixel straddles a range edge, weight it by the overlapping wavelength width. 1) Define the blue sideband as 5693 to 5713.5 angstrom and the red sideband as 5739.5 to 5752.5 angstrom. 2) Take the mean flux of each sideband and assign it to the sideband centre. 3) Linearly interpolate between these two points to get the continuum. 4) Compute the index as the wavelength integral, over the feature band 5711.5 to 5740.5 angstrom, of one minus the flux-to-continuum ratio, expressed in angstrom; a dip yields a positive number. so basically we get 0.7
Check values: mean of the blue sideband 5.7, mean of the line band 5.73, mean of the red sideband 6.01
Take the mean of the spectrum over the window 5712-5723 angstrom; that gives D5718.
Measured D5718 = 5.72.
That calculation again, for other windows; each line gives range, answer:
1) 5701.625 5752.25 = 5.79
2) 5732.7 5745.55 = 5.94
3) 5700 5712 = 5.67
